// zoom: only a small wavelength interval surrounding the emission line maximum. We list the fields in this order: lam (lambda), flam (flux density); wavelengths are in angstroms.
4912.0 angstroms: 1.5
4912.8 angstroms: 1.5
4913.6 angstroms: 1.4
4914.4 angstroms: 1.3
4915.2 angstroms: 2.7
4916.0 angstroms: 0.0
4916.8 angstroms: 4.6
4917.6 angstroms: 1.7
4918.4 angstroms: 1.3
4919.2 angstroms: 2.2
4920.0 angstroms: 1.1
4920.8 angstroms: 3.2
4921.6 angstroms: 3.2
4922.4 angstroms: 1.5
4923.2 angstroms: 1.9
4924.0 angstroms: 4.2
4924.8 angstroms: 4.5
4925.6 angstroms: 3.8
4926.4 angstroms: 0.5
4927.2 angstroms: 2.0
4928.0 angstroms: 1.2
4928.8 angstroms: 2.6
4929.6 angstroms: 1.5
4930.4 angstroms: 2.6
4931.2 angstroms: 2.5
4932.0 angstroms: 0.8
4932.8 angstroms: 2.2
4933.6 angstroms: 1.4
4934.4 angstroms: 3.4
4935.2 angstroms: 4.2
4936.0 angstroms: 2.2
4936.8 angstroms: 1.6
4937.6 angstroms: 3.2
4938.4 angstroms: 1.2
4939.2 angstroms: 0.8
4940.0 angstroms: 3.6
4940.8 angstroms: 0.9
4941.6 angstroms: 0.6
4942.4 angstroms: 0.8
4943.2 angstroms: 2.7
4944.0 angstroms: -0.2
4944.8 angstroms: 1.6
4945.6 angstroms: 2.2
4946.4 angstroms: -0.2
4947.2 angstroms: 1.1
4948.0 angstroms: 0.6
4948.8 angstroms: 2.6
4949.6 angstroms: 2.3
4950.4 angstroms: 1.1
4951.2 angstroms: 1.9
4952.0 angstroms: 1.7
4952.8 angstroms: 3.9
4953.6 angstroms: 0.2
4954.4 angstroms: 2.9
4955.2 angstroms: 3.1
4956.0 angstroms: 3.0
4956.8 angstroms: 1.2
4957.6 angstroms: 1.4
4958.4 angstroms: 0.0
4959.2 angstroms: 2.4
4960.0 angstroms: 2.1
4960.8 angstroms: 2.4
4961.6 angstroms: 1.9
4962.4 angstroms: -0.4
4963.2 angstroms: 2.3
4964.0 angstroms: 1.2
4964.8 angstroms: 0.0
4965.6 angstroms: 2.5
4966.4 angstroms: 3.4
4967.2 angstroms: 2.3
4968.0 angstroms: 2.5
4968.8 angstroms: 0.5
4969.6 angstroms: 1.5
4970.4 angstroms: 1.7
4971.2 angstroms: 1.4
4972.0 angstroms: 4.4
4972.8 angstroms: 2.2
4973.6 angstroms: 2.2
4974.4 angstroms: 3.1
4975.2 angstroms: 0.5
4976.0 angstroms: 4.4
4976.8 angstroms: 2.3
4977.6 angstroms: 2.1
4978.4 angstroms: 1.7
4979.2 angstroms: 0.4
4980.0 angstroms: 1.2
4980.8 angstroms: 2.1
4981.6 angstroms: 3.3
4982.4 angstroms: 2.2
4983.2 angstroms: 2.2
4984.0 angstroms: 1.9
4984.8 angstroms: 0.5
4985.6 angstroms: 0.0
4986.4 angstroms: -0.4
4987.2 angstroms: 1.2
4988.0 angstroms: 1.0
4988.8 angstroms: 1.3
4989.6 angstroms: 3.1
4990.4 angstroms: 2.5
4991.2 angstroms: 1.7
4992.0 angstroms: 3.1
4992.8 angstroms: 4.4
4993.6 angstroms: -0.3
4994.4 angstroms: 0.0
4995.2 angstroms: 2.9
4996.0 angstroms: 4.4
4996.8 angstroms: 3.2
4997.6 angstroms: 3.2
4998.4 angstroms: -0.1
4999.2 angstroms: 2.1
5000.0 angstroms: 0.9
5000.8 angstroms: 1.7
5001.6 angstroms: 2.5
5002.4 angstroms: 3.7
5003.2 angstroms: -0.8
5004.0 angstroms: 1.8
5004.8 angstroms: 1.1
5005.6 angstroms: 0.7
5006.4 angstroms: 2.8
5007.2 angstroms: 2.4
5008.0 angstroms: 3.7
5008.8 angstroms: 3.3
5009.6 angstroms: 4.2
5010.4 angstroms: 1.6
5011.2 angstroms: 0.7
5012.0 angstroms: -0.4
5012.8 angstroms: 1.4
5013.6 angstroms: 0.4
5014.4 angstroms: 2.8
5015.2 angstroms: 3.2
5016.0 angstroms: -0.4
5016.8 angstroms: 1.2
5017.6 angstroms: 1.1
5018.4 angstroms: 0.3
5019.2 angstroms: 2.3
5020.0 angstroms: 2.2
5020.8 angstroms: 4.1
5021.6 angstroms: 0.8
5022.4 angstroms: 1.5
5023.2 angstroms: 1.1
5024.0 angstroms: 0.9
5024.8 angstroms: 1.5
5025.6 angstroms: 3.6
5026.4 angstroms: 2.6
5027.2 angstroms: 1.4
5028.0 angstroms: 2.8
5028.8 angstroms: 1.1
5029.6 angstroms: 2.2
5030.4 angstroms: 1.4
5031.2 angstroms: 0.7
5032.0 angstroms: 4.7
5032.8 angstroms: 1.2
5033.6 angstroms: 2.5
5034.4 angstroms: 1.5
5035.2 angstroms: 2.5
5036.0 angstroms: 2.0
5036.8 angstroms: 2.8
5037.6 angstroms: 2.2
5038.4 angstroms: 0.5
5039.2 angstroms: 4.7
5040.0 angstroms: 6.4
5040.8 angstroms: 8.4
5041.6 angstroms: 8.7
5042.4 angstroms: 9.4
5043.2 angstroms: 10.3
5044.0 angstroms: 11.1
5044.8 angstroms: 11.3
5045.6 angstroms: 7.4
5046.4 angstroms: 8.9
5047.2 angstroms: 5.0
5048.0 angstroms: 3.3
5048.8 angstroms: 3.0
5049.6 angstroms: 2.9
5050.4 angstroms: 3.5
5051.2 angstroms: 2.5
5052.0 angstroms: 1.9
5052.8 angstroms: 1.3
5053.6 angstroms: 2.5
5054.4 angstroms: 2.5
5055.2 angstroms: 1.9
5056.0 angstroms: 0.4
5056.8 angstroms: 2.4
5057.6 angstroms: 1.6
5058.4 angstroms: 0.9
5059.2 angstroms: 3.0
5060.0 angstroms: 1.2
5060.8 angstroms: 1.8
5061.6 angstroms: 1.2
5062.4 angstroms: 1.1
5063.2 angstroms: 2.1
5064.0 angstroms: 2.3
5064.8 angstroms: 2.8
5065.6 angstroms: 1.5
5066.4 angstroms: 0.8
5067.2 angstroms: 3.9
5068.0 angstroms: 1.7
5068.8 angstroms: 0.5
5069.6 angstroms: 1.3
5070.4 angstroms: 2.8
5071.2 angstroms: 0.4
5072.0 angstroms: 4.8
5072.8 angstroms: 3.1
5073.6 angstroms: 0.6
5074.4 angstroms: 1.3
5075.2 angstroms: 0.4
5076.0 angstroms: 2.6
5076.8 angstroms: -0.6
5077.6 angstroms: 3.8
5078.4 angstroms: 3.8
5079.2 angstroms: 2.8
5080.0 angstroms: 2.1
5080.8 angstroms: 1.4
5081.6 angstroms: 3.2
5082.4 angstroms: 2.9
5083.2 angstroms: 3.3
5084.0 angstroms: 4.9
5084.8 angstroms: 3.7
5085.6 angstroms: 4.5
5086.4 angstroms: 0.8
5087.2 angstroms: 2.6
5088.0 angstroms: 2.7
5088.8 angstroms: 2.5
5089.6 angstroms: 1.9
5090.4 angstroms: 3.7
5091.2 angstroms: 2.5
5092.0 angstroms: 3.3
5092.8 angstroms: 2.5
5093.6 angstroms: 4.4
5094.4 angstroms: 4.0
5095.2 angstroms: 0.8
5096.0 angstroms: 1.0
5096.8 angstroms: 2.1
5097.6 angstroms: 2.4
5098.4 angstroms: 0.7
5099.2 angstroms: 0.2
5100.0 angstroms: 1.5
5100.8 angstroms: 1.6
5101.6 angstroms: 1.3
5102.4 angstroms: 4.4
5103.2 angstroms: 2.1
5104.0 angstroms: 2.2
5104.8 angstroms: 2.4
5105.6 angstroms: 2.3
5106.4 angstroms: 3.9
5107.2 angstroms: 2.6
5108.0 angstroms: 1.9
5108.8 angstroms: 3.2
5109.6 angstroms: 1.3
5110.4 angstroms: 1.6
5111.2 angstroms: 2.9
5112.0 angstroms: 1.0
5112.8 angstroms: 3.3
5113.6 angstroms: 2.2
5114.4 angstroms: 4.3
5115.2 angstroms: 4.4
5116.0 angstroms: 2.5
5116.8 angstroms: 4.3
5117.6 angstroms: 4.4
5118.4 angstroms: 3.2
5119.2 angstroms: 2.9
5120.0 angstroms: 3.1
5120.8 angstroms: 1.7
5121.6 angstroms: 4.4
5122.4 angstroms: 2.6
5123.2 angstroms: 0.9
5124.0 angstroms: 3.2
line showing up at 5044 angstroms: [O II] 3727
